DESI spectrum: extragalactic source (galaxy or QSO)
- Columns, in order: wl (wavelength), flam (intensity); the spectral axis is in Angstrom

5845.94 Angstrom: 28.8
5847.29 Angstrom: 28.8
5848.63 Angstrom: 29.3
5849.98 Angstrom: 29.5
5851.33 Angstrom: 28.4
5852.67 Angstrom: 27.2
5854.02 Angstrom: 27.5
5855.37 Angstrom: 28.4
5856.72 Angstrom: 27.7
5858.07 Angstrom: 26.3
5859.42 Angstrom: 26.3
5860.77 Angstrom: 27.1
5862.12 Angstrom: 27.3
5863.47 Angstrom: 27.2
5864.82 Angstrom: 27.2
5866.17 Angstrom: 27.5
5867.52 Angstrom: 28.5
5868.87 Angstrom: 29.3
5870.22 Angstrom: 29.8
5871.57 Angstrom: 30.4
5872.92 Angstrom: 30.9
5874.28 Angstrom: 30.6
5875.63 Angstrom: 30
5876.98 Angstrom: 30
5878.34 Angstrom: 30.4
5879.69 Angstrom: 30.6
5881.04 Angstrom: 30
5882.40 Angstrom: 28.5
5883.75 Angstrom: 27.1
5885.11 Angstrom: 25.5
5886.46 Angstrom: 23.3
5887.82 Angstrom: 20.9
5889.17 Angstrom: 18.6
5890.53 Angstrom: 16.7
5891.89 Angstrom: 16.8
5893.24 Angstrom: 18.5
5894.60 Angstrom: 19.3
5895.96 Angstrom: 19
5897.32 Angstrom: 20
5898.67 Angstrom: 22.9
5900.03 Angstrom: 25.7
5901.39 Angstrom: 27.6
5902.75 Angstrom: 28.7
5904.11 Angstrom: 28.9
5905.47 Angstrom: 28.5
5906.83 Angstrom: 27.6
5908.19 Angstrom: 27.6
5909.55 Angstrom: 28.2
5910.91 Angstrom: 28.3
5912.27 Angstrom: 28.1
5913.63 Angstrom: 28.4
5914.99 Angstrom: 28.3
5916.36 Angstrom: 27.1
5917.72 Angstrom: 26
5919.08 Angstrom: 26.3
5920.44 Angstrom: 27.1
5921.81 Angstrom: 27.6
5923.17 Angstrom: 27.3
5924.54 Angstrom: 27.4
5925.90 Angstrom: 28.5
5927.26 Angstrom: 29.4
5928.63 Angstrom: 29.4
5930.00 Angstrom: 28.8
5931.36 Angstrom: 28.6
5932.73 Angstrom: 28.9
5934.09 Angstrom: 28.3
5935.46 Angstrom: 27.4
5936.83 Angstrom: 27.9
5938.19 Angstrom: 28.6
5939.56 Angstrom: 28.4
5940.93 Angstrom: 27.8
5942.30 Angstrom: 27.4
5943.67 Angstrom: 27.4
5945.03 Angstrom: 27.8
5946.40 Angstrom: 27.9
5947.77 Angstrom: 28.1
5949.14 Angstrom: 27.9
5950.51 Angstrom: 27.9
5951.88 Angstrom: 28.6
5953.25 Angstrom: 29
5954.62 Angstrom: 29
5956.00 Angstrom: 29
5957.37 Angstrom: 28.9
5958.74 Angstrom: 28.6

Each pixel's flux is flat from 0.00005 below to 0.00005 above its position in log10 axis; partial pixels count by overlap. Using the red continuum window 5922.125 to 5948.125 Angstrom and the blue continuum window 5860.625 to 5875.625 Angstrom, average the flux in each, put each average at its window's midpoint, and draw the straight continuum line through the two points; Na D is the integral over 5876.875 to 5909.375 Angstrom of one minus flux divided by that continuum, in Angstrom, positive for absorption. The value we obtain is 4.5 Angstrom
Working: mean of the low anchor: 28.8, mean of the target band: 24.7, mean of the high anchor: 28.2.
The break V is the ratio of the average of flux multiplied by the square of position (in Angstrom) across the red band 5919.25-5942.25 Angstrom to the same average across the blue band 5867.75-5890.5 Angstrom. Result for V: 1.04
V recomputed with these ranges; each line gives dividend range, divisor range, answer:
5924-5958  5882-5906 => 1.25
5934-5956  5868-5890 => 1.03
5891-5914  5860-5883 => 0.86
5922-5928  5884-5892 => 1.36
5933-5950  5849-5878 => 1.01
